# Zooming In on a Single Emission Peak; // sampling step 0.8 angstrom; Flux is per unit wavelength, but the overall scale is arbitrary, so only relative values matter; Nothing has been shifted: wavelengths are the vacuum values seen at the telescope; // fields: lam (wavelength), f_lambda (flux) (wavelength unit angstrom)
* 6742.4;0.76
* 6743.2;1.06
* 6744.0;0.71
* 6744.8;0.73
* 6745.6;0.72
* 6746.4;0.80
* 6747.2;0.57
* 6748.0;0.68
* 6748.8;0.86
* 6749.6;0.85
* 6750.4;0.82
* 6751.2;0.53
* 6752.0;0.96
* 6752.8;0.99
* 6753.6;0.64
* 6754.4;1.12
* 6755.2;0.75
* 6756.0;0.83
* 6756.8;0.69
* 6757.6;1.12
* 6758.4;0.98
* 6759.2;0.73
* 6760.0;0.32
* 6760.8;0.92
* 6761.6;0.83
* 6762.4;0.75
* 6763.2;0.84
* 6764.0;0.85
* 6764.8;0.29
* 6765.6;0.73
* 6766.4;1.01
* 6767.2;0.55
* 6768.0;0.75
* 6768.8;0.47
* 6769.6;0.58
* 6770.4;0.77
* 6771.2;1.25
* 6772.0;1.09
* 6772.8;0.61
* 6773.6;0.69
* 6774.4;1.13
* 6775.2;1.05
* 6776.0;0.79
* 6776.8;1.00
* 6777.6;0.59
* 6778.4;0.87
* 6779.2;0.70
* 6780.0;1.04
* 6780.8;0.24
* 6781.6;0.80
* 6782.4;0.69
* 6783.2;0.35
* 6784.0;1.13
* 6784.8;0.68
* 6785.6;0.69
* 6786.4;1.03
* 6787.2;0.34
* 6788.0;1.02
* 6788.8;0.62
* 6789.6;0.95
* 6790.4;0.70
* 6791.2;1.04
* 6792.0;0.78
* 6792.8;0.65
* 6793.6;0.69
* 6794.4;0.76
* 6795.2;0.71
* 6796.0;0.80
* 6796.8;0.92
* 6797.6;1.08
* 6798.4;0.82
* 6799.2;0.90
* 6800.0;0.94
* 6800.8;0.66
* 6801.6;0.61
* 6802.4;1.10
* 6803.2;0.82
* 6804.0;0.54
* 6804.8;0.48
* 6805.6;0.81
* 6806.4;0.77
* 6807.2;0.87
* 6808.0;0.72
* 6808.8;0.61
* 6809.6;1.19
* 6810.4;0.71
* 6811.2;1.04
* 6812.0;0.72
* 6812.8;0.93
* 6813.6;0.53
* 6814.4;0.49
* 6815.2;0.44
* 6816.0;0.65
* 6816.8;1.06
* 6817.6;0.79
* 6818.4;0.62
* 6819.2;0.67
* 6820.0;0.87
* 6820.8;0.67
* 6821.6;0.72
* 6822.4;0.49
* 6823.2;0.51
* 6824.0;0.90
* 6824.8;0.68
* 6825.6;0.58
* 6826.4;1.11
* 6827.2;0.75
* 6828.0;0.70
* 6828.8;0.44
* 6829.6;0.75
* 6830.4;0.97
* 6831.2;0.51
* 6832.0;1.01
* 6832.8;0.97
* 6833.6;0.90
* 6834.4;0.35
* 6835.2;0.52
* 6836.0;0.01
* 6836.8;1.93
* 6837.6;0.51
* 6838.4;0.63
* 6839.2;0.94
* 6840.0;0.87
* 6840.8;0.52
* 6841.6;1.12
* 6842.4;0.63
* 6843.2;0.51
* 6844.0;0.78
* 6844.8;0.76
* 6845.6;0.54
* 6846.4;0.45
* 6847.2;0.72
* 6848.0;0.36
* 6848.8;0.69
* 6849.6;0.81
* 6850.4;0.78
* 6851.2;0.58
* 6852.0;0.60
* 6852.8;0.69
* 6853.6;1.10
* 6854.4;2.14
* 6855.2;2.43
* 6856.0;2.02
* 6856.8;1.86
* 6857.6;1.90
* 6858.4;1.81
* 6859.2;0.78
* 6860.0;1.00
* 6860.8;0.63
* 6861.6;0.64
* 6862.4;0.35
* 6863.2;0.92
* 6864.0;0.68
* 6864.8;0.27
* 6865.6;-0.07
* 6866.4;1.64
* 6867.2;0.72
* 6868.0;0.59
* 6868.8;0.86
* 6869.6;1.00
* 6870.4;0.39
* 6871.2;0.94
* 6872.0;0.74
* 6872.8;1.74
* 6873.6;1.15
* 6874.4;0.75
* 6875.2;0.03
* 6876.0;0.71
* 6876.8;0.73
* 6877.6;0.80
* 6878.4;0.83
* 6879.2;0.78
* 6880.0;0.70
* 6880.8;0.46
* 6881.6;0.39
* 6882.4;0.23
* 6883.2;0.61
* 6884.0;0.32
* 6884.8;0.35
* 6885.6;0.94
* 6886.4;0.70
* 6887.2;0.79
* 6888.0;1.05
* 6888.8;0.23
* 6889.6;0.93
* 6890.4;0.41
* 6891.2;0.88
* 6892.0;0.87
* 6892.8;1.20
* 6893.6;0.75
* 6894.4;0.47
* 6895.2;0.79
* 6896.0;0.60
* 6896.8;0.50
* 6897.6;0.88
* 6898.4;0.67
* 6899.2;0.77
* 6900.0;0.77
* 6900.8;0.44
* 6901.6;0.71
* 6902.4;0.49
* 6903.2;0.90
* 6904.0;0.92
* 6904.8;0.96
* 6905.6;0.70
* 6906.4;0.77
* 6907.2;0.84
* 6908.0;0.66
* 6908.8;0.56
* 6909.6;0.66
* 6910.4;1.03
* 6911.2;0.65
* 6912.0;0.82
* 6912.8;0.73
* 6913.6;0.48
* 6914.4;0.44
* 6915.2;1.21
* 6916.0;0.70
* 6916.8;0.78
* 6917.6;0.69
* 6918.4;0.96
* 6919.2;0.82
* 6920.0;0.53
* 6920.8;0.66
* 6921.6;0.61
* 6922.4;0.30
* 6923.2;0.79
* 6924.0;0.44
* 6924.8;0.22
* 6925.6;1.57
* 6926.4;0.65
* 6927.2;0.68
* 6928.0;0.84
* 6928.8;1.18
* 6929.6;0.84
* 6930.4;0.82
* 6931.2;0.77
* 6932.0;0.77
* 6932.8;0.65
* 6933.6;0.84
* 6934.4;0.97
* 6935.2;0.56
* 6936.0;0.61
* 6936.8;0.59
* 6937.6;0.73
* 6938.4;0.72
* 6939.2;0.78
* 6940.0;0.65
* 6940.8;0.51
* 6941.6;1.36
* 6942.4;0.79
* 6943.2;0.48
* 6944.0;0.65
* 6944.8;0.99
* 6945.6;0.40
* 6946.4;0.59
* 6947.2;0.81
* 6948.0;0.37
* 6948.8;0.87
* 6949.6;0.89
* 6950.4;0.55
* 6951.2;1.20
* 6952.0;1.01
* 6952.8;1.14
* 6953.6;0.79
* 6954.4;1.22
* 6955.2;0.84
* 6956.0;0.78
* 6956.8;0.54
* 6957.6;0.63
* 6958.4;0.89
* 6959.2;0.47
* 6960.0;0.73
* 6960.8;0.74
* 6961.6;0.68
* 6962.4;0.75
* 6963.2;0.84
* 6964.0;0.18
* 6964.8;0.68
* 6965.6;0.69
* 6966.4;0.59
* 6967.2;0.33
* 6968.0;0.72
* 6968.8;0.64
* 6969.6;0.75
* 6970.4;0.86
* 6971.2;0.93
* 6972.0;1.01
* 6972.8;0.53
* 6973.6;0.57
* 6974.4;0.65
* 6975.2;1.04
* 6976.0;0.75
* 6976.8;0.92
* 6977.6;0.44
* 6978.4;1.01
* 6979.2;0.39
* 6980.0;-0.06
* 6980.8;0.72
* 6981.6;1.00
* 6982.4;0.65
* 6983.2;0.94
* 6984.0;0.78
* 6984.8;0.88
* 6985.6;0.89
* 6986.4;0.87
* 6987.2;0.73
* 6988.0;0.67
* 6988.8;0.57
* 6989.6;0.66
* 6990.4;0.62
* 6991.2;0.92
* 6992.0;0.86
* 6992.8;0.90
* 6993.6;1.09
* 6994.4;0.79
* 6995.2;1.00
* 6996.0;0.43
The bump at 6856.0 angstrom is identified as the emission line H-beta 4861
